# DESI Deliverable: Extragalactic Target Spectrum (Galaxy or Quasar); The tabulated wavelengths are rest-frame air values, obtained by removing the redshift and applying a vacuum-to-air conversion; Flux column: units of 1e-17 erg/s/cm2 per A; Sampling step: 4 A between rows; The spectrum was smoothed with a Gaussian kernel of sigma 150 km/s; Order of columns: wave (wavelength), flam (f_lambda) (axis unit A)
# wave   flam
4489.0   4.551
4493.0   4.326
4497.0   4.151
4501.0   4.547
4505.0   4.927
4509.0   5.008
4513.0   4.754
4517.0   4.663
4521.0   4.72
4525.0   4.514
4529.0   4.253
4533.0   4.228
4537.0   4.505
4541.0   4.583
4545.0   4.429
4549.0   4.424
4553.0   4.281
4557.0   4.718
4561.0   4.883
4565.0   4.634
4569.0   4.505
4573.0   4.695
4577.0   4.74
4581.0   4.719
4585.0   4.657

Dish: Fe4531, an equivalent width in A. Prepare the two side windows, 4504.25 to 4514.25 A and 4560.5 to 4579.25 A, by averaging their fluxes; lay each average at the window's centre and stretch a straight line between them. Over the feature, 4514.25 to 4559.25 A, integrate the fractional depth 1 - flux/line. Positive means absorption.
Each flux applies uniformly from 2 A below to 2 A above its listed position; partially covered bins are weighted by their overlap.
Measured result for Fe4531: 2.9 A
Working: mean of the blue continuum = 4.9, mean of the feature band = 4.49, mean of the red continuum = 4.68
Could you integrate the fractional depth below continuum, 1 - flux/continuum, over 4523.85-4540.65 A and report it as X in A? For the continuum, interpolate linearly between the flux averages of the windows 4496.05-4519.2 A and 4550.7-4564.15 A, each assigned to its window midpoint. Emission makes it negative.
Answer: 1.0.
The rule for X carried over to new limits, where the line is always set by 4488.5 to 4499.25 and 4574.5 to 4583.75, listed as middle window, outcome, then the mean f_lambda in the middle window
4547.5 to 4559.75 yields 0.27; 4.5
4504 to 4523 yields -1.72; 4.81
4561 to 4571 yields 0.06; 4.63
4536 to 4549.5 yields 0.17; 4.49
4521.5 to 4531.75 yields 0.12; 4.42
